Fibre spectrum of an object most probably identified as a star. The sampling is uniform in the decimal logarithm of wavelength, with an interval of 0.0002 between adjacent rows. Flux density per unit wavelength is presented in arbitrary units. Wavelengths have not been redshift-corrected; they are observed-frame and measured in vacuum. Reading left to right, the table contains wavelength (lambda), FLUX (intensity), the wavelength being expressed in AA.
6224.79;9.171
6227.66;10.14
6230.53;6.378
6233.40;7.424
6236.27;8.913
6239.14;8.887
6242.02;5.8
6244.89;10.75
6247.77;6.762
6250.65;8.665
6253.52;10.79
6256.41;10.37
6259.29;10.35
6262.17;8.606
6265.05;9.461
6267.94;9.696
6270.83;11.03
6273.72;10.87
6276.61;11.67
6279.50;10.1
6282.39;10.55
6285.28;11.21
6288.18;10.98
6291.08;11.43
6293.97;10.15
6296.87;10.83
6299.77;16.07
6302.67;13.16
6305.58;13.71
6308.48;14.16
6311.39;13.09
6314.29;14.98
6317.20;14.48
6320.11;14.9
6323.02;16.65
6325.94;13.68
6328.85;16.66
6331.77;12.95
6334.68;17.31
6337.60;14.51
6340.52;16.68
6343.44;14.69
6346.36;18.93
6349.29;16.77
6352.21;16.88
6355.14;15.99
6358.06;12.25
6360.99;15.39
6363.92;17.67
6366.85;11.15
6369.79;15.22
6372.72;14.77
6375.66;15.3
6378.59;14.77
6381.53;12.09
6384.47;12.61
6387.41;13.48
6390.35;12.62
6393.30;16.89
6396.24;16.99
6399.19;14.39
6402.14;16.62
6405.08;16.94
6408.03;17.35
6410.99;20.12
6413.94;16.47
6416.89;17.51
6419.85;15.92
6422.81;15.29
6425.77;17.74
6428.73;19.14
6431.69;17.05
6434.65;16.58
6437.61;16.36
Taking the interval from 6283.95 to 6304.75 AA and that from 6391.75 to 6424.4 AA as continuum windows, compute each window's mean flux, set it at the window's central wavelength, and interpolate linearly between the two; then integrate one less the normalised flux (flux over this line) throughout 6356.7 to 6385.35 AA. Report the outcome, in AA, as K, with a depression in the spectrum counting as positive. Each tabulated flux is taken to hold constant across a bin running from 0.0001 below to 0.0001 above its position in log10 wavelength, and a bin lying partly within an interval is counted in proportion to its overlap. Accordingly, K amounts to 2.0 AA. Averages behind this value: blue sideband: 12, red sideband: 16.8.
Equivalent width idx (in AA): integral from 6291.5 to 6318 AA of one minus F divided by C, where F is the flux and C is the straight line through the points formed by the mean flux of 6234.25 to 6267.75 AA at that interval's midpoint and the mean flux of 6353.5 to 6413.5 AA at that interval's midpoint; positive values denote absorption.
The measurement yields -4.1 AA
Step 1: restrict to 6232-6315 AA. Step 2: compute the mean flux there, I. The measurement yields 10.7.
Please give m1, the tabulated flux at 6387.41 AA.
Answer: 13.48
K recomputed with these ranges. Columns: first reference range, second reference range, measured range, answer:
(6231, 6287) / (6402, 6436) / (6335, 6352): -3.5 AA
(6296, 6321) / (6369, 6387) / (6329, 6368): -4.2 AA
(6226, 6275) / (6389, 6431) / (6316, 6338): -4.2 AA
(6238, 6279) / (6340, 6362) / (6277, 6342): -2.0 AA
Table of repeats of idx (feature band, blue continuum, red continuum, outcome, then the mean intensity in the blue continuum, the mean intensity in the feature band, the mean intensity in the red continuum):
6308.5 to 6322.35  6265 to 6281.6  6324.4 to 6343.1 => -0.6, 10.6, 14.5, 15.3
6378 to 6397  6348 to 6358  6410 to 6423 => 2.9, 16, 14.1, 17.1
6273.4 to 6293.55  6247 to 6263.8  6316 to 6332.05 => 1.3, 9.36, 10.9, 15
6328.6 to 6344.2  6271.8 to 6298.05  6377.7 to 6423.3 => -2.9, 10.9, 15.4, 15.6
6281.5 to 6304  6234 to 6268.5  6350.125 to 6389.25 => -1.8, 9.03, 11.8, 14.5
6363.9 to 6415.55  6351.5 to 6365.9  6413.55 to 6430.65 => 3.1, 15.4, 15.2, 17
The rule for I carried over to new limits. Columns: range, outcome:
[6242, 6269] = 9.29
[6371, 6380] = 15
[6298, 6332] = 14.6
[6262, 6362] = 13.5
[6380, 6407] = 14.8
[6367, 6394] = 14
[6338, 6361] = 15.9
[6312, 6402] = 15.1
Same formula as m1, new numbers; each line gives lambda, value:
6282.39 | 10.55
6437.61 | 16.36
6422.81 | 15.29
